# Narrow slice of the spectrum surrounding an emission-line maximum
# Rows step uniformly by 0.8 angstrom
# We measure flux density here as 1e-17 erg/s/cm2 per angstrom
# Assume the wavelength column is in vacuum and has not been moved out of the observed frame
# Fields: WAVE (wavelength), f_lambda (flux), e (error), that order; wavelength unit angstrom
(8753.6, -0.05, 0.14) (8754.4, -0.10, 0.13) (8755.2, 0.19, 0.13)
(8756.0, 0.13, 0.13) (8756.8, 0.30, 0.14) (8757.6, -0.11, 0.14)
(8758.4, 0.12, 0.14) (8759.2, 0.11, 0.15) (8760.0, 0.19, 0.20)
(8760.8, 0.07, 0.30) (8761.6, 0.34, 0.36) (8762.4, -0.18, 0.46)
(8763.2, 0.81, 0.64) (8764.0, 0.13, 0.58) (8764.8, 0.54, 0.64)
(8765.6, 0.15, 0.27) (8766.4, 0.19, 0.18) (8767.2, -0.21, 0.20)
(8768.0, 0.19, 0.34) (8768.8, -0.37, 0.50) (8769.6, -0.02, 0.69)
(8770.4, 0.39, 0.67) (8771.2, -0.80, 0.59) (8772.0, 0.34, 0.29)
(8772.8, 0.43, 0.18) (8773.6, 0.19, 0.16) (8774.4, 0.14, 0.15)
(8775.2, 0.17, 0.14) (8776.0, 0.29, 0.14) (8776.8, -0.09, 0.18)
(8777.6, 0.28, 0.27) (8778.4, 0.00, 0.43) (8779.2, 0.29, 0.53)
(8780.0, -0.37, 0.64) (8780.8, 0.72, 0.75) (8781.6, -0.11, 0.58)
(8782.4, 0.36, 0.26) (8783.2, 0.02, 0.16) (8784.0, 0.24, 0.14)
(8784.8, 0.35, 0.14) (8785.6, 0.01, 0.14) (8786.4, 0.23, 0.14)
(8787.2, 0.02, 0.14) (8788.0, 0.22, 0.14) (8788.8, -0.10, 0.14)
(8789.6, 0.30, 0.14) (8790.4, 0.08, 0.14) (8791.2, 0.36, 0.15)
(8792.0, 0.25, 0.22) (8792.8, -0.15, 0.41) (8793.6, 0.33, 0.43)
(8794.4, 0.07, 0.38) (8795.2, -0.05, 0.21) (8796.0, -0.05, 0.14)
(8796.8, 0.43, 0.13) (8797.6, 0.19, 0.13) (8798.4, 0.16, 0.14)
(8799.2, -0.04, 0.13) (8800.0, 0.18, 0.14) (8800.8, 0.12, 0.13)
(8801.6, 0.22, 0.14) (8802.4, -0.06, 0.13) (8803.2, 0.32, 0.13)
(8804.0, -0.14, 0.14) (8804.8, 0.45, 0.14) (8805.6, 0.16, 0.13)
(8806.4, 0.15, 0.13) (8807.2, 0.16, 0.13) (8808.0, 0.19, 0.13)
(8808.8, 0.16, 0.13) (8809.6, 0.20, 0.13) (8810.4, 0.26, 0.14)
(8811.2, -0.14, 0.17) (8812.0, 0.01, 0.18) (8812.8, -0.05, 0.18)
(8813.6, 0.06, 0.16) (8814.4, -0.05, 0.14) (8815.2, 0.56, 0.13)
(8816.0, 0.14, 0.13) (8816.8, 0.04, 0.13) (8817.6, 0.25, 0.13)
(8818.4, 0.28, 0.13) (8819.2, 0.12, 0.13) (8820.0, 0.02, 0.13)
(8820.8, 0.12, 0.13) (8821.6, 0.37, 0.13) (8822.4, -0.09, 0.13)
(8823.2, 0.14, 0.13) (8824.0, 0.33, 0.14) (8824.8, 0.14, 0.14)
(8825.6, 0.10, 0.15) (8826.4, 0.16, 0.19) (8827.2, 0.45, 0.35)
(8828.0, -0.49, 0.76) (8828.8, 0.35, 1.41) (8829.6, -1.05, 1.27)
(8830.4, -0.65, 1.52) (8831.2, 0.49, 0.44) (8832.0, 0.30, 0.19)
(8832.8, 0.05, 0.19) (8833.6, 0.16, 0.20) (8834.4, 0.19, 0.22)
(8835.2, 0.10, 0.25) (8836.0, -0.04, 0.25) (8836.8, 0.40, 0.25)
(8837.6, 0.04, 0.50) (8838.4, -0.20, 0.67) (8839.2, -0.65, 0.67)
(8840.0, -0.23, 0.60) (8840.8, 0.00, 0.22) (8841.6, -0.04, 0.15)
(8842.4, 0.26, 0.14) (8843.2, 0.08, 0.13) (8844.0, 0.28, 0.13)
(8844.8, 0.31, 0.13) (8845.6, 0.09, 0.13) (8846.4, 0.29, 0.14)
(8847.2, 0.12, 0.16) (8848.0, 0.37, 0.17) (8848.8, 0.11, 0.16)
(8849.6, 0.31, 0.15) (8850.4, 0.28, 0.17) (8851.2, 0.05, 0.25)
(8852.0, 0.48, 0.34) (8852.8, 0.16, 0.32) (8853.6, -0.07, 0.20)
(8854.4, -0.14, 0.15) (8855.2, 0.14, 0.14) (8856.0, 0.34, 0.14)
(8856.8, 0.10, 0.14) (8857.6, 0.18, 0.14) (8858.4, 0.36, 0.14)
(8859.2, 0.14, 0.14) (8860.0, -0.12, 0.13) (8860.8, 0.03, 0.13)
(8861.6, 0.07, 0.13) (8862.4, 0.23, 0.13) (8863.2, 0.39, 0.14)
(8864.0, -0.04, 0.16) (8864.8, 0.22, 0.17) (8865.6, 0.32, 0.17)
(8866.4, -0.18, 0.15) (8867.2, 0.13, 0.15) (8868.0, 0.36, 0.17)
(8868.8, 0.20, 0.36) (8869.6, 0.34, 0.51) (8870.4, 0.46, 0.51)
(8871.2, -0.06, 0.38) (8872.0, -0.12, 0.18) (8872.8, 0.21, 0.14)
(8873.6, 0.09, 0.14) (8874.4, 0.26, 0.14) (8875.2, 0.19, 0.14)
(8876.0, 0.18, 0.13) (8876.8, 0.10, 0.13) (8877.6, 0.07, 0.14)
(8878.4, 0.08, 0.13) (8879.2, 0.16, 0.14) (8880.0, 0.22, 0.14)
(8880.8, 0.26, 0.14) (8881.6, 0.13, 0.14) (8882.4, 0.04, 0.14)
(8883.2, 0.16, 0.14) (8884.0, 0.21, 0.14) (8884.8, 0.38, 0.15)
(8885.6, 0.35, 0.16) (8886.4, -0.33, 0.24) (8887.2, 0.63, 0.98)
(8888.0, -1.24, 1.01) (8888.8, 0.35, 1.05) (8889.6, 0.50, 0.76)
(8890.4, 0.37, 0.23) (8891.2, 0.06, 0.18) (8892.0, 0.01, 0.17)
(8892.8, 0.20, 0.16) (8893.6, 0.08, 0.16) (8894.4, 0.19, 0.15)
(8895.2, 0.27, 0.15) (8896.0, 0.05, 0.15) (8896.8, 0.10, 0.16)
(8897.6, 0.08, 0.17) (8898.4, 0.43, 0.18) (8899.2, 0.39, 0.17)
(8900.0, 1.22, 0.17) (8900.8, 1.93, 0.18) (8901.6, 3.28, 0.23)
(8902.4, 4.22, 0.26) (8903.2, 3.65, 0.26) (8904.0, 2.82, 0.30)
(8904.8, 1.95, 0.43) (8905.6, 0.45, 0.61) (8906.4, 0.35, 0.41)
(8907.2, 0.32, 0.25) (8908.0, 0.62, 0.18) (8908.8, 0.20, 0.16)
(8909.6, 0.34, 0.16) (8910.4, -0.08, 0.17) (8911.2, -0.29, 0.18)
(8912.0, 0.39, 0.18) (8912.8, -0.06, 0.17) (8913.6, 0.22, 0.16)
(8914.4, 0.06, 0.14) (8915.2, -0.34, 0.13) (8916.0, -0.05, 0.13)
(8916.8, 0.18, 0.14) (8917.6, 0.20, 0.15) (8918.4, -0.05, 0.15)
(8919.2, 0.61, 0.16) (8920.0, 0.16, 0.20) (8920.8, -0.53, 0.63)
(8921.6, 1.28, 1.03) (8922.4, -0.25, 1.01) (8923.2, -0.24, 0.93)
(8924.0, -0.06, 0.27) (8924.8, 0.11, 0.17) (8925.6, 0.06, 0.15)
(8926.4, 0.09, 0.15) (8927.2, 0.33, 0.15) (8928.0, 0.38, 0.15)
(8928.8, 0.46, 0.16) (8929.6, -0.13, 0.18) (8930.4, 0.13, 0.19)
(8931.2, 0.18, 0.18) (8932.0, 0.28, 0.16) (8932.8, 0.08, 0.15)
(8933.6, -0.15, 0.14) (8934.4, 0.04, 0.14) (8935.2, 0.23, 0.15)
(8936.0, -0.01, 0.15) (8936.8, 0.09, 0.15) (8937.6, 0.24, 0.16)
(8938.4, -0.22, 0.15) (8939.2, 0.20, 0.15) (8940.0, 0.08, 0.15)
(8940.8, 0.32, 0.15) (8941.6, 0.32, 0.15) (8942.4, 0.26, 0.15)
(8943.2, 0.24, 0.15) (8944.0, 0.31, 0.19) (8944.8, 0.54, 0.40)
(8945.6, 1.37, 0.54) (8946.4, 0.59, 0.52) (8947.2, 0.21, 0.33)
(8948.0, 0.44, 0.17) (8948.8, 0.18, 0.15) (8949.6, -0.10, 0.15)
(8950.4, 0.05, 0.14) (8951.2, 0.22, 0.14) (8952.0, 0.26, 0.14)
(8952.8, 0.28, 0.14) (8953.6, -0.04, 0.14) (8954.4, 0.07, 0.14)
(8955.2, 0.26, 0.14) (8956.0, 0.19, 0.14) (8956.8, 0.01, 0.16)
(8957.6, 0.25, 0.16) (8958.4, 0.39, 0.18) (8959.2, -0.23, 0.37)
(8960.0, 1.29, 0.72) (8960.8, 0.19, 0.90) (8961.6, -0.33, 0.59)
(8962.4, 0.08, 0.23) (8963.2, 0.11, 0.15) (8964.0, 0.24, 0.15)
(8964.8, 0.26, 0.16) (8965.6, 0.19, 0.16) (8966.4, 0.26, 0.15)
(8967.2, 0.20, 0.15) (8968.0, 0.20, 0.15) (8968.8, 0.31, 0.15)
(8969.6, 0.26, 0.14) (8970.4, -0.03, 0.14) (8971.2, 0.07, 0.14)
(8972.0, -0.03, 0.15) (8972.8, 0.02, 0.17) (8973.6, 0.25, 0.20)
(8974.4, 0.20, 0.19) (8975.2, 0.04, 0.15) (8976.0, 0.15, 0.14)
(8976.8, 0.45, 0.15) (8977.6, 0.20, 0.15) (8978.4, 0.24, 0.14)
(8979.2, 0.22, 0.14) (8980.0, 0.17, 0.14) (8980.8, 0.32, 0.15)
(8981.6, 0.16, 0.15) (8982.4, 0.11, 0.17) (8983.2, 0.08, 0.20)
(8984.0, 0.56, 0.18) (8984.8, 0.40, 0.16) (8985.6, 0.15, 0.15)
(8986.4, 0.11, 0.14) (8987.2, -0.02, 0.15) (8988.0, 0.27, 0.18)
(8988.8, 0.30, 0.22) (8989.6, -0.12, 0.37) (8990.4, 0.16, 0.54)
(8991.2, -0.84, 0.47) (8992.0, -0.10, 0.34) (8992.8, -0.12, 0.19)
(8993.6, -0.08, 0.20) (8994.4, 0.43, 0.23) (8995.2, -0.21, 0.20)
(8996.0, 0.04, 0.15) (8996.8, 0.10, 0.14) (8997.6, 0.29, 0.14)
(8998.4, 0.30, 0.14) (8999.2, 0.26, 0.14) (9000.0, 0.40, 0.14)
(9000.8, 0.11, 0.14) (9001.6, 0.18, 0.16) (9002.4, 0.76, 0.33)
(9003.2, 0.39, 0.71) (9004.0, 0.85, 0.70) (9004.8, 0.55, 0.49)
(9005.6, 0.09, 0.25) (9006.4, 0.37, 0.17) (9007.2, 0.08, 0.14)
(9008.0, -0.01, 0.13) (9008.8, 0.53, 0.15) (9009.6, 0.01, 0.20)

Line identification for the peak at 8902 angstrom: Hbeta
